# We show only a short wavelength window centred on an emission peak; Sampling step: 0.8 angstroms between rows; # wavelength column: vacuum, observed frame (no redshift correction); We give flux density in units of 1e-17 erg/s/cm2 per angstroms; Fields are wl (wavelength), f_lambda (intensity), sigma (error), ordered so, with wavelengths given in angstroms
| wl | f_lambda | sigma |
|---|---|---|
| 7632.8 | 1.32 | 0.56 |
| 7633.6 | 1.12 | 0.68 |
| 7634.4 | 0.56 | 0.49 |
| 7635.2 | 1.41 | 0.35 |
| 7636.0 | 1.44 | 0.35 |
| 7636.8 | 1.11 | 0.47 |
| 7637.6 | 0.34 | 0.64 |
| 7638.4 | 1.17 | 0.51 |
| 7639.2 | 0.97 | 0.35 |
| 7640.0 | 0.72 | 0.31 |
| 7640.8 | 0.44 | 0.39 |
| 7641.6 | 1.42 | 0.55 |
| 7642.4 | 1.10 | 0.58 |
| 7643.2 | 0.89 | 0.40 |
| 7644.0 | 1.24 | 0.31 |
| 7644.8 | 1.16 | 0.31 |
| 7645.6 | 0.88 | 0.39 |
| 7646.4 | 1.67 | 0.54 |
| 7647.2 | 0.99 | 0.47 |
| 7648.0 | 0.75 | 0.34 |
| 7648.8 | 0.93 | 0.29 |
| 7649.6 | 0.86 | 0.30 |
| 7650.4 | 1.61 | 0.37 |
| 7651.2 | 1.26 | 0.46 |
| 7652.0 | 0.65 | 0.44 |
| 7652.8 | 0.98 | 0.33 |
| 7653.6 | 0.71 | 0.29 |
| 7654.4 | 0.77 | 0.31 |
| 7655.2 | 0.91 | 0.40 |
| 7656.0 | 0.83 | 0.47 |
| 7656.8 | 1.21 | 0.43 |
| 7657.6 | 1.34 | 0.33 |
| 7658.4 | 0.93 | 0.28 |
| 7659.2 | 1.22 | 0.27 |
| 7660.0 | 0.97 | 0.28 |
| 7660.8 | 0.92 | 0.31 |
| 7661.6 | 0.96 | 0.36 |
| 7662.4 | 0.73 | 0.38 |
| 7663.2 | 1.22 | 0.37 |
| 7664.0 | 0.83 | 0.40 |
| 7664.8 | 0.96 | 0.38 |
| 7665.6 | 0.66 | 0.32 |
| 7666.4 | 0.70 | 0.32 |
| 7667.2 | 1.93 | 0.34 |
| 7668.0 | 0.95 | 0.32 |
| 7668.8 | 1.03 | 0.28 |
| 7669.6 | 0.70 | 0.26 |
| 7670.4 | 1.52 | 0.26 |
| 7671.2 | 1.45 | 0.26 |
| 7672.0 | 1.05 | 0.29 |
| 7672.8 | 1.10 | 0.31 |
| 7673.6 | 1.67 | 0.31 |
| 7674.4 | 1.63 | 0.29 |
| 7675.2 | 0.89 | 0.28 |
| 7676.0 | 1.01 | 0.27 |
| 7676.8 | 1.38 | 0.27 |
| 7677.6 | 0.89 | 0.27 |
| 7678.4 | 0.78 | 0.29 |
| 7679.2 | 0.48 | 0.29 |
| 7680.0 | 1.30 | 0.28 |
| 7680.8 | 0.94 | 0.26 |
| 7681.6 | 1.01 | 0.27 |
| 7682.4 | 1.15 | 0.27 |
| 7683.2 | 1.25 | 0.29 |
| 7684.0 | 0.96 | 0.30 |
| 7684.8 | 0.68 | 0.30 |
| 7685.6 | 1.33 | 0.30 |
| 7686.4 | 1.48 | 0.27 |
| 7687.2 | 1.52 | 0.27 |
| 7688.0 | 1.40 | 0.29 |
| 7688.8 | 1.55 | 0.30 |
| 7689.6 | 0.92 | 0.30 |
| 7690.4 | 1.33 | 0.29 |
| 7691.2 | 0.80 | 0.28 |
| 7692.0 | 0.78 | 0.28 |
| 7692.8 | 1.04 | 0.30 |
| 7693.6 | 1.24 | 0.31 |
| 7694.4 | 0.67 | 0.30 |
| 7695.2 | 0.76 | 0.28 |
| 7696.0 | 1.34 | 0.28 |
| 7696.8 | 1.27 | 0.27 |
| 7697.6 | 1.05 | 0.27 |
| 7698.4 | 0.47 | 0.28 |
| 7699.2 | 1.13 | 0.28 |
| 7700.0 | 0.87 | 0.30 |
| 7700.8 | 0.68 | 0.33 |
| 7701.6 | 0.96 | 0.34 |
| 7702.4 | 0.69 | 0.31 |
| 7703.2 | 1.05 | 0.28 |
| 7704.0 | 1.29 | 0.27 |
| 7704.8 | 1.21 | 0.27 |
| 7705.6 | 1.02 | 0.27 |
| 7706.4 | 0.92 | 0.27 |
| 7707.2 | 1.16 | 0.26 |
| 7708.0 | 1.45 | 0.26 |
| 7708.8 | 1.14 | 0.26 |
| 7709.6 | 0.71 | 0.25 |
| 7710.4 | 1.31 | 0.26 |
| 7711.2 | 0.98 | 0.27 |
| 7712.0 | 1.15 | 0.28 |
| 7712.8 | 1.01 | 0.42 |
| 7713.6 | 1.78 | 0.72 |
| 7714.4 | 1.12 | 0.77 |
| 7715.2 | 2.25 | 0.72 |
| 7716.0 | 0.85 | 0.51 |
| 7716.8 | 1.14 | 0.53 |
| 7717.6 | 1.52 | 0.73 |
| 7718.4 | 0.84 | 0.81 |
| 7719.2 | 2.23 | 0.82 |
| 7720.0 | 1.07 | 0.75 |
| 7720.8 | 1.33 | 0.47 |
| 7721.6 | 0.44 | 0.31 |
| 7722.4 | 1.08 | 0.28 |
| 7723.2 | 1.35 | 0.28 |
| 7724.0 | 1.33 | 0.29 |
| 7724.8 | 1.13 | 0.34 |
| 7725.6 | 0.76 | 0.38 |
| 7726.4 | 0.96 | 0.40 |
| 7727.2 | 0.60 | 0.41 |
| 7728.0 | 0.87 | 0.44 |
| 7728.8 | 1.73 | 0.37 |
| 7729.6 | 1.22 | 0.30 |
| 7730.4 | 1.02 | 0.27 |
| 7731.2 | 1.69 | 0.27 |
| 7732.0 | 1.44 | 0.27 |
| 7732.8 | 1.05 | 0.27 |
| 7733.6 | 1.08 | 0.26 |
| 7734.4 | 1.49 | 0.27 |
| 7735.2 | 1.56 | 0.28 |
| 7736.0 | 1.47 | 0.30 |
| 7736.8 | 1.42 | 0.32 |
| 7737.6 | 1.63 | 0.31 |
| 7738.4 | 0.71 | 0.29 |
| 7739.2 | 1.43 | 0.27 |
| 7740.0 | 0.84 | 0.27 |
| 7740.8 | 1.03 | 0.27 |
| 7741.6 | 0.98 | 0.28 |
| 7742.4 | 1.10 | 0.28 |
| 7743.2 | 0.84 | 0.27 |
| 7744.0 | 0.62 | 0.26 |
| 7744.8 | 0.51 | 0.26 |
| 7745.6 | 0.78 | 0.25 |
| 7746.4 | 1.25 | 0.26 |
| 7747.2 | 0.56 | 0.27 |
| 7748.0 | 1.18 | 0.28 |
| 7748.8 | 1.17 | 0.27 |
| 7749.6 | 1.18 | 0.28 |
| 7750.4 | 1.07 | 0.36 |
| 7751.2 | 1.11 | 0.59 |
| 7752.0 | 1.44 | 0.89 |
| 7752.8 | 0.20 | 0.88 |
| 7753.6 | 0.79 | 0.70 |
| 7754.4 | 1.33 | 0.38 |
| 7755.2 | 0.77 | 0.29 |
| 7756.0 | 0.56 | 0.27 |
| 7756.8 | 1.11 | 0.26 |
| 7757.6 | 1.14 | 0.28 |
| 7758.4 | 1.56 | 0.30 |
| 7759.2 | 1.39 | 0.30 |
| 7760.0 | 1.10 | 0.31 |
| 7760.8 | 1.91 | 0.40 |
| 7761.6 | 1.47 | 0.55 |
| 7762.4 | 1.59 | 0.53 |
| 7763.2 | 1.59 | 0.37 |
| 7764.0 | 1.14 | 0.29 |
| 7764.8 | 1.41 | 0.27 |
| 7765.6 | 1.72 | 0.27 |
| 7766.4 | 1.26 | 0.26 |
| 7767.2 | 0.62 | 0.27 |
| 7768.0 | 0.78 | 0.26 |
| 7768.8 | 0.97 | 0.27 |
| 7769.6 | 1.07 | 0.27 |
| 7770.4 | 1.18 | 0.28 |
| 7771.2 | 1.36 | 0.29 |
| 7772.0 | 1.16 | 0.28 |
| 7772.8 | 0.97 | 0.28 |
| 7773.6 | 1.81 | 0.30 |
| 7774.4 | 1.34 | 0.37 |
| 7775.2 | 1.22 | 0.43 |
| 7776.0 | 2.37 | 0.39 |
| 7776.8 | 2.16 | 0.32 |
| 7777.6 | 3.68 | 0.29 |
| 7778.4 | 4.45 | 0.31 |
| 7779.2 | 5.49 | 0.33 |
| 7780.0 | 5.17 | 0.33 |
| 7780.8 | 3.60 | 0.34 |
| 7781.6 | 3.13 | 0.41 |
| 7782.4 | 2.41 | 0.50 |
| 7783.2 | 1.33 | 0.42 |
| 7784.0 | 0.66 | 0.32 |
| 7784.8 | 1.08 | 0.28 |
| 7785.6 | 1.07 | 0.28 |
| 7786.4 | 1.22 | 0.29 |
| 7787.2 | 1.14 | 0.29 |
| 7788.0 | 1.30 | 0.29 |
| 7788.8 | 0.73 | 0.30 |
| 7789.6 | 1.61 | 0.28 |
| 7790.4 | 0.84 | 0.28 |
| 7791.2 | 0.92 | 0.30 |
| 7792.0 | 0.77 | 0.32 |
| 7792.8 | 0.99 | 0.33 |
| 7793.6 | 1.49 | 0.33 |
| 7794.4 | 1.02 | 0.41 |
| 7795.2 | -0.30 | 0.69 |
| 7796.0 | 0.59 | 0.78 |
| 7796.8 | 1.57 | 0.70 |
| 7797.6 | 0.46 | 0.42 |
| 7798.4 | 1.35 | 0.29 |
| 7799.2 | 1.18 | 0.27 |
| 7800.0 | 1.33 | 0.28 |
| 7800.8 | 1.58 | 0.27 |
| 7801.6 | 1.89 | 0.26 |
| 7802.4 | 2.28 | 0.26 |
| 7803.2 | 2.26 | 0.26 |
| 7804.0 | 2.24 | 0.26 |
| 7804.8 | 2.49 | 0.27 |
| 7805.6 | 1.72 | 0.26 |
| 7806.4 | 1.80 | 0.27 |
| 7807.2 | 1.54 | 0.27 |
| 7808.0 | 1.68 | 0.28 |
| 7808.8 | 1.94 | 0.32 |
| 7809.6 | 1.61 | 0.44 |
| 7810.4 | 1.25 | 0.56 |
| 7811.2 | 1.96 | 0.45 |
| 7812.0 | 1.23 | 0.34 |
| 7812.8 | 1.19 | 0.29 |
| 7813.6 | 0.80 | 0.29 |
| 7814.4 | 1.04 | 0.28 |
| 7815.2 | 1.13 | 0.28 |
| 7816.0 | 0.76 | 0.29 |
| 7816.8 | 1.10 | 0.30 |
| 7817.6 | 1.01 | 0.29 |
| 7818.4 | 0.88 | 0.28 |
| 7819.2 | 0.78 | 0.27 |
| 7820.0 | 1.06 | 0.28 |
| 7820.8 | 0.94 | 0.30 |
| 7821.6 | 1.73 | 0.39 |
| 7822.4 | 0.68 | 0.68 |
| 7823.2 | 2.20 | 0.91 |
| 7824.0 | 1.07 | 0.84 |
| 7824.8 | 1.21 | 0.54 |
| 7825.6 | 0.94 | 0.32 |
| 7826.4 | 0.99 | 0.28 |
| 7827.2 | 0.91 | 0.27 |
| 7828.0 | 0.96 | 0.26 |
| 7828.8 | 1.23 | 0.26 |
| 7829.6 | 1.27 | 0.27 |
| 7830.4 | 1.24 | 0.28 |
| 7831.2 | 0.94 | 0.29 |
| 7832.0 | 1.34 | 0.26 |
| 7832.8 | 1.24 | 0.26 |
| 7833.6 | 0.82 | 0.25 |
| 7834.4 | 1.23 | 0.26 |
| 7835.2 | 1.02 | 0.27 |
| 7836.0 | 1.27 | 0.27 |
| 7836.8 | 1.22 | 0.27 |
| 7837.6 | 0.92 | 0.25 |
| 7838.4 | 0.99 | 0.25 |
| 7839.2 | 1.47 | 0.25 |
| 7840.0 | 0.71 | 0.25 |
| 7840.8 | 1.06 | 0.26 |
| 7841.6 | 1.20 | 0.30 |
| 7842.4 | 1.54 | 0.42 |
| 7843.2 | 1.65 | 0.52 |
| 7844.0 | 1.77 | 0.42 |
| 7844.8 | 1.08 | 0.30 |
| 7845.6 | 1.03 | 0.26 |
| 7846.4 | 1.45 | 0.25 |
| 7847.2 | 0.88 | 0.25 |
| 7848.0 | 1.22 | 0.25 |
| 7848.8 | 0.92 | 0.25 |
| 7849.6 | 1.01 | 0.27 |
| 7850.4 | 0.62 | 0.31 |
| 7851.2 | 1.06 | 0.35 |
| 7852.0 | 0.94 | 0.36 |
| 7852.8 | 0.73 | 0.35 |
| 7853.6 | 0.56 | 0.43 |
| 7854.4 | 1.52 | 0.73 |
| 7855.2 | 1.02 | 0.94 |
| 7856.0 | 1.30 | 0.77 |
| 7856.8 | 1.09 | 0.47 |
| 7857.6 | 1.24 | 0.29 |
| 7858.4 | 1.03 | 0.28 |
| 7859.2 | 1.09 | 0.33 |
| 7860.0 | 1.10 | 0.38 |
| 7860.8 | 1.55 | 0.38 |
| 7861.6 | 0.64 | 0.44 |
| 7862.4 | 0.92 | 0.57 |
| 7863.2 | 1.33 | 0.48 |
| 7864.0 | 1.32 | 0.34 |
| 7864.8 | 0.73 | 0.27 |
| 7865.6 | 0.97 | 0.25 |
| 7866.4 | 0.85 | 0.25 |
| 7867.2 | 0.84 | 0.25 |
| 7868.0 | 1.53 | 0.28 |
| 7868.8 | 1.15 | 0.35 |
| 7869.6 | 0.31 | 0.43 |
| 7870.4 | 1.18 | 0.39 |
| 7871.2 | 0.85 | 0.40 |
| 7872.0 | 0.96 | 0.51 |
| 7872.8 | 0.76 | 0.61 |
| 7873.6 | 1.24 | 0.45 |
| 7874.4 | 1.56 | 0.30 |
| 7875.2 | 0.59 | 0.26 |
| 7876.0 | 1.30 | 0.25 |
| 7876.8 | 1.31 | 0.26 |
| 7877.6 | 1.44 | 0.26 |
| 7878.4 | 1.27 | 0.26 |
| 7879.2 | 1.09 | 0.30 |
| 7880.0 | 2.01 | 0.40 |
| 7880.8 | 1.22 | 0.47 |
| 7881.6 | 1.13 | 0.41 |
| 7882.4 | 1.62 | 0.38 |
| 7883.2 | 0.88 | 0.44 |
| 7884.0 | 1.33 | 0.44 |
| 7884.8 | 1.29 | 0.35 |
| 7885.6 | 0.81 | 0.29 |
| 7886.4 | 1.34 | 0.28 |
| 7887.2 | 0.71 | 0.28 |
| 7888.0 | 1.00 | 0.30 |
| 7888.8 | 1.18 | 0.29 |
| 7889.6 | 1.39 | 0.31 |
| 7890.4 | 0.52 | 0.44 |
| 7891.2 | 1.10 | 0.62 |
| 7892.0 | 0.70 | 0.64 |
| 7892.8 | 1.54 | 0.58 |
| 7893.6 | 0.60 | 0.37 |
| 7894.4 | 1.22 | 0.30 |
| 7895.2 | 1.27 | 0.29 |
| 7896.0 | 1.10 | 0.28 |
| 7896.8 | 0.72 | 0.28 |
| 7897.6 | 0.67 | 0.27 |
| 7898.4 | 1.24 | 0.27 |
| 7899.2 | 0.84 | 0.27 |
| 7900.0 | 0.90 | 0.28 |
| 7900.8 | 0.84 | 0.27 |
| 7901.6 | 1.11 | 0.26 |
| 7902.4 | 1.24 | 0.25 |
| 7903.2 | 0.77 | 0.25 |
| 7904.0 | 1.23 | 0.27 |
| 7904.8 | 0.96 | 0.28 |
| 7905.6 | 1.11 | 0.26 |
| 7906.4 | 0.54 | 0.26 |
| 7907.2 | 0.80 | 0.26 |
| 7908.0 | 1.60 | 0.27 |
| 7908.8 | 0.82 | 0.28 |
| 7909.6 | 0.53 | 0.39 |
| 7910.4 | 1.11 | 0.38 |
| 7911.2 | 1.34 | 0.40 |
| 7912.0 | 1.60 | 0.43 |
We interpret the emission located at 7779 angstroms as H-alpha 6563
